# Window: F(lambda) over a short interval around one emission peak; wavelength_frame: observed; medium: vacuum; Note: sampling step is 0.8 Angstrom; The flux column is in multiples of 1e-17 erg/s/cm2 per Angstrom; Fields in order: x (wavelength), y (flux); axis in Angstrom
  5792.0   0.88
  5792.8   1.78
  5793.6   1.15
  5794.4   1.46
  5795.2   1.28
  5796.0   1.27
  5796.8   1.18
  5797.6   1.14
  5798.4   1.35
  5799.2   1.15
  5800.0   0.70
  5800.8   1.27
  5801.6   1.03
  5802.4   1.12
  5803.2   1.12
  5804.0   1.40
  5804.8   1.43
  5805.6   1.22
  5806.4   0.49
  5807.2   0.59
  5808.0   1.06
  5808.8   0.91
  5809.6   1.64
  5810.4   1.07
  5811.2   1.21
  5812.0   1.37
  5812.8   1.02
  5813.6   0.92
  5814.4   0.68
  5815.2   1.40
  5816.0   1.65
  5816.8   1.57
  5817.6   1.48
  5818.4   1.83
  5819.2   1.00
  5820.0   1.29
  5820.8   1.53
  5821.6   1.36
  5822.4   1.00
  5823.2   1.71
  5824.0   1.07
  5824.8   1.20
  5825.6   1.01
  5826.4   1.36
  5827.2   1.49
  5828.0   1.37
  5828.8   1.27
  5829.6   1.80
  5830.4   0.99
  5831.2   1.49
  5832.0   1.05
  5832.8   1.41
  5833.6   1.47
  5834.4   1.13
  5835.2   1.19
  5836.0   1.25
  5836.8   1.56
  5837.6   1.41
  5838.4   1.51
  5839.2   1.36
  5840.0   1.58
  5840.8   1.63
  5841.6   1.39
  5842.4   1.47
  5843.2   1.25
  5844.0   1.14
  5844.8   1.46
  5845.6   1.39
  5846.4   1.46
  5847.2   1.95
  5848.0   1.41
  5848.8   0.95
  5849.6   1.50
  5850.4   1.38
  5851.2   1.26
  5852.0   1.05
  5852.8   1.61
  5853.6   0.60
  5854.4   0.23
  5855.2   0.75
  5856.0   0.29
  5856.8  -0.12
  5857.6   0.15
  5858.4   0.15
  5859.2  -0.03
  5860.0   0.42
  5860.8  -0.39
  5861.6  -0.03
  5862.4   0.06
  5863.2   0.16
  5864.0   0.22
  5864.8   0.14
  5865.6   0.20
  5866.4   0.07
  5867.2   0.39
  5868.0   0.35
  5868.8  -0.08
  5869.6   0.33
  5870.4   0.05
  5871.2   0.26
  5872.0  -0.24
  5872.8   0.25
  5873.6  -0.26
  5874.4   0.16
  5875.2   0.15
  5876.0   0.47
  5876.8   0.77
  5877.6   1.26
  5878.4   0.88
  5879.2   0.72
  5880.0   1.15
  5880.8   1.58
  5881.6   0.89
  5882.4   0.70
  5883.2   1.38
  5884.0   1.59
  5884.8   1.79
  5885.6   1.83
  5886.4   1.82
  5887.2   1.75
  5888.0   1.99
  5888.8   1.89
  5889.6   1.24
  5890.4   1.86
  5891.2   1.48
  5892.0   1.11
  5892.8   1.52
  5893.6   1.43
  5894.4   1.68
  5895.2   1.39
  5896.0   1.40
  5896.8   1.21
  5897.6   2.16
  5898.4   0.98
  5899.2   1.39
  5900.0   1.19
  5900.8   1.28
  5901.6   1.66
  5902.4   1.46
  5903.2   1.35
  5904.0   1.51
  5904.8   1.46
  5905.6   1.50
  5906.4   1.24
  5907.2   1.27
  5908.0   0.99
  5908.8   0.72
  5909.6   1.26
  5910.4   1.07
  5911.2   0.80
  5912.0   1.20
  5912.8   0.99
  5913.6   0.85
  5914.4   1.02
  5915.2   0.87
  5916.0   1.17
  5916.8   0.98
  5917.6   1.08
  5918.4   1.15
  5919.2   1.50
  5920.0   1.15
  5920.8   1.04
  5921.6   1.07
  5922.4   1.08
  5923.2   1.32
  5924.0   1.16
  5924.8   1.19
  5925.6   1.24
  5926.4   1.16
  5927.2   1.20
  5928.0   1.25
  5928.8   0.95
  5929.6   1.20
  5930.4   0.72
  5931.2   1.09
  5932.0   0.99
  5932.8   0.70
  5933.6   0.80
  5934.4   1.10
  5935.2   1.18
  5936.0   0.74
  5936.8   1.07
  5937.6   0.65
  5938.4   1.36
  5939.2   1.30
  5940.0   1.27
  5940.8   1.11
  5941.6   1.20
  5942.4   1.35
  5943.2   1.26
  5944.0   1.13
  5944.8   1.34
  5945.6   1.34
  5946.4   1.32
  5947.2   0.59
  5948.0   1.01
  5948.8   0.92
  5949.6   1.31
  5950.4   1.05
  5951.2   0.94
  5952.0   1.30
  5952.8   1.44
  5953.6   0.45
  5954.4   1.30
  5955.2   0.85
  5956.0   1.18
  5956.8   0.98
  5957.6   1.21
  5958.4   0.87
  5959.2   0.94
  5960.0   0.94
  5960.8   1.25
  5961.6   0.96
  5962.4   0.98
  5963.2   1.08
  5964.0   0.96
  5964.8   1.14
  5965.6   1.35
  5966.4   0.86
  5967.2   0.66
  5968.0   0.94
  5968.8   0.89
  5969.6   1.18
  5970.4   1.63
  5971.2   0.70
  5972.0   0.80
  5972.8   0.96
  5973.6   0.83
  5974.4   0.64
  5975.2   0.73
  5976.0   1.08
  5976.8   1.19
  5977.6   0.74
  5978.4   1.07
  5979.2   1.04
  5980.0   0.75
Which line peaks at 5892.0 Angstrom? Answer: C IV 1549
